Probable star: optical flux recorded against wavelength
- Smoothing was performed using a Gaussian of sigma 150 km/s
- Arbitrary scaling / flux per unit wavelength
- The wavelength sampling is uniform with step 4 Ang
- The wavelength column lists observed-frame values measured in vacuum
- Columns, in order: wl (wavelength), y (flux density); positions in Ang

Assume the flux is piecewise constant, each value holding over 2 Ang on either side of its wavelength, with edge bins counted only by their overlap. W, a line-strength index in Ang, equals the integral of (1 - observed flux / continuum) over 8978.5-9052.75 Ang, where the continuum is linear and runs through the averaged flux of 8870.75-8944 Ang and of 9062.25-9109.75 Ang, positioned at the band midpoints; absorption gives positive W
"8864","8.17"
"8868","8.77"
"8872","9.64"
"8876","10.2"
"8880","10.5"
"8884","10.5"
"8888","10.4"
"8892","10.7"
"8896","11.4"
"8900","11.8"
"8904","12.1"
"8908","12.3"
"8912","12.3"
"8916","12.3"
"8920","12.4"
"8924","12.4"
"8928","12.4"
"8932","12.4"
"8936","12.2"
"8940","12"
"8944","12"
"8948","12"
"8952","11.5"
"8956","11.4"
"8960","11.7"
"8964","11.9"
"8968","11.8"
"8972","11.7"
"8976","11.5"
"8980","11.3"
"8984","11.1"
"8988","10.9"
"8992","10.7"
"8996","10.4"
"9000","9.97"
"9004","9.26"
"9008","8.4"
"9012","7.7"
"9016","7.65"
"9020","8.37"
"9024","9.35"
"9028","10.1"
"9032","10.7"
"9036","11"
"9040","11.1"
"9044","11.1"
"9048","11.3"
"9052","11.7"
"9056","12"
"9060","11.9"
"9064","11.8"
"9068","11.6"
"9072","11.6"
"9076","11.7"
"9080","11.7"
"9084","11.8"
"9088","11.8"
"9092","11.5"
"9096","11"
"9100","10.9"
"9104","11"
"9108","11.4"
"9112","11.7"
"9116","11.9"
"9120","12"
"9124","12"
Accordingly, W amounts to 9.32 Ang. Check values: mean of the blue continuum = 11.6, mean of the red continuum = 11.5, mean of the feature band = 10.1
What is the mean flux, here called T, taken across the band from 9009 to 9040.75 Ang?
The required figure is 9.4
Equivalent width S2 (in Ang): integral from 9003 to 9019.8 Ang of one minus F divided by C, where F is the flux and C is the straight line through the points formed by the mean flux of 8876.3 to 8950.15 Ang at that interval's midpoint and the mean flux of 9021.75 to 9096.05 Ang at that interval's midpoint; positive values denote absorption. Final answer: 4.8 Ang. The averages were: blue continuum 11.7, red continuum 11.3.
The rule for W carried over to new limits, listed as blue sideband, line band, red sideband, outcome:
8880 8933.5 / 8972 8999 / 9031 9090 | 1.48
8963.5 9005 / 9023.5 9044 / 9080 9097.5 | 1.19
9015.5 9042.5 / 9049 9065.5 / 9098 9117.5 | -2.21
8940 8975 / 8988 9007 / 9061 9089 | 2.69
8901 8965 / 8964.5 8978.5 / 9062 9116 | 0.31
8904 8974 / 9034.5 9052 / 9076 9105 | 0.63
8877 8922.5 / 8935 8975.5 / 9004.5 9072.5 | -2.74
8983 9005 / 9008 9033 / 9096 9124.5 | 4.22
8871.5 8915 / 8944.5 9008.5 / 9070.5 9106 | 1.25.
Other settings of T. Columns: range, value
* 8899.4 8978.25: 12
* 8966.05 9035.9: 10.1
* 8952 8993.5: 11.4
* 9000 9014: 8.67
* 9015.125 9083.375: 10.9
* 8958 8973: 11.8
